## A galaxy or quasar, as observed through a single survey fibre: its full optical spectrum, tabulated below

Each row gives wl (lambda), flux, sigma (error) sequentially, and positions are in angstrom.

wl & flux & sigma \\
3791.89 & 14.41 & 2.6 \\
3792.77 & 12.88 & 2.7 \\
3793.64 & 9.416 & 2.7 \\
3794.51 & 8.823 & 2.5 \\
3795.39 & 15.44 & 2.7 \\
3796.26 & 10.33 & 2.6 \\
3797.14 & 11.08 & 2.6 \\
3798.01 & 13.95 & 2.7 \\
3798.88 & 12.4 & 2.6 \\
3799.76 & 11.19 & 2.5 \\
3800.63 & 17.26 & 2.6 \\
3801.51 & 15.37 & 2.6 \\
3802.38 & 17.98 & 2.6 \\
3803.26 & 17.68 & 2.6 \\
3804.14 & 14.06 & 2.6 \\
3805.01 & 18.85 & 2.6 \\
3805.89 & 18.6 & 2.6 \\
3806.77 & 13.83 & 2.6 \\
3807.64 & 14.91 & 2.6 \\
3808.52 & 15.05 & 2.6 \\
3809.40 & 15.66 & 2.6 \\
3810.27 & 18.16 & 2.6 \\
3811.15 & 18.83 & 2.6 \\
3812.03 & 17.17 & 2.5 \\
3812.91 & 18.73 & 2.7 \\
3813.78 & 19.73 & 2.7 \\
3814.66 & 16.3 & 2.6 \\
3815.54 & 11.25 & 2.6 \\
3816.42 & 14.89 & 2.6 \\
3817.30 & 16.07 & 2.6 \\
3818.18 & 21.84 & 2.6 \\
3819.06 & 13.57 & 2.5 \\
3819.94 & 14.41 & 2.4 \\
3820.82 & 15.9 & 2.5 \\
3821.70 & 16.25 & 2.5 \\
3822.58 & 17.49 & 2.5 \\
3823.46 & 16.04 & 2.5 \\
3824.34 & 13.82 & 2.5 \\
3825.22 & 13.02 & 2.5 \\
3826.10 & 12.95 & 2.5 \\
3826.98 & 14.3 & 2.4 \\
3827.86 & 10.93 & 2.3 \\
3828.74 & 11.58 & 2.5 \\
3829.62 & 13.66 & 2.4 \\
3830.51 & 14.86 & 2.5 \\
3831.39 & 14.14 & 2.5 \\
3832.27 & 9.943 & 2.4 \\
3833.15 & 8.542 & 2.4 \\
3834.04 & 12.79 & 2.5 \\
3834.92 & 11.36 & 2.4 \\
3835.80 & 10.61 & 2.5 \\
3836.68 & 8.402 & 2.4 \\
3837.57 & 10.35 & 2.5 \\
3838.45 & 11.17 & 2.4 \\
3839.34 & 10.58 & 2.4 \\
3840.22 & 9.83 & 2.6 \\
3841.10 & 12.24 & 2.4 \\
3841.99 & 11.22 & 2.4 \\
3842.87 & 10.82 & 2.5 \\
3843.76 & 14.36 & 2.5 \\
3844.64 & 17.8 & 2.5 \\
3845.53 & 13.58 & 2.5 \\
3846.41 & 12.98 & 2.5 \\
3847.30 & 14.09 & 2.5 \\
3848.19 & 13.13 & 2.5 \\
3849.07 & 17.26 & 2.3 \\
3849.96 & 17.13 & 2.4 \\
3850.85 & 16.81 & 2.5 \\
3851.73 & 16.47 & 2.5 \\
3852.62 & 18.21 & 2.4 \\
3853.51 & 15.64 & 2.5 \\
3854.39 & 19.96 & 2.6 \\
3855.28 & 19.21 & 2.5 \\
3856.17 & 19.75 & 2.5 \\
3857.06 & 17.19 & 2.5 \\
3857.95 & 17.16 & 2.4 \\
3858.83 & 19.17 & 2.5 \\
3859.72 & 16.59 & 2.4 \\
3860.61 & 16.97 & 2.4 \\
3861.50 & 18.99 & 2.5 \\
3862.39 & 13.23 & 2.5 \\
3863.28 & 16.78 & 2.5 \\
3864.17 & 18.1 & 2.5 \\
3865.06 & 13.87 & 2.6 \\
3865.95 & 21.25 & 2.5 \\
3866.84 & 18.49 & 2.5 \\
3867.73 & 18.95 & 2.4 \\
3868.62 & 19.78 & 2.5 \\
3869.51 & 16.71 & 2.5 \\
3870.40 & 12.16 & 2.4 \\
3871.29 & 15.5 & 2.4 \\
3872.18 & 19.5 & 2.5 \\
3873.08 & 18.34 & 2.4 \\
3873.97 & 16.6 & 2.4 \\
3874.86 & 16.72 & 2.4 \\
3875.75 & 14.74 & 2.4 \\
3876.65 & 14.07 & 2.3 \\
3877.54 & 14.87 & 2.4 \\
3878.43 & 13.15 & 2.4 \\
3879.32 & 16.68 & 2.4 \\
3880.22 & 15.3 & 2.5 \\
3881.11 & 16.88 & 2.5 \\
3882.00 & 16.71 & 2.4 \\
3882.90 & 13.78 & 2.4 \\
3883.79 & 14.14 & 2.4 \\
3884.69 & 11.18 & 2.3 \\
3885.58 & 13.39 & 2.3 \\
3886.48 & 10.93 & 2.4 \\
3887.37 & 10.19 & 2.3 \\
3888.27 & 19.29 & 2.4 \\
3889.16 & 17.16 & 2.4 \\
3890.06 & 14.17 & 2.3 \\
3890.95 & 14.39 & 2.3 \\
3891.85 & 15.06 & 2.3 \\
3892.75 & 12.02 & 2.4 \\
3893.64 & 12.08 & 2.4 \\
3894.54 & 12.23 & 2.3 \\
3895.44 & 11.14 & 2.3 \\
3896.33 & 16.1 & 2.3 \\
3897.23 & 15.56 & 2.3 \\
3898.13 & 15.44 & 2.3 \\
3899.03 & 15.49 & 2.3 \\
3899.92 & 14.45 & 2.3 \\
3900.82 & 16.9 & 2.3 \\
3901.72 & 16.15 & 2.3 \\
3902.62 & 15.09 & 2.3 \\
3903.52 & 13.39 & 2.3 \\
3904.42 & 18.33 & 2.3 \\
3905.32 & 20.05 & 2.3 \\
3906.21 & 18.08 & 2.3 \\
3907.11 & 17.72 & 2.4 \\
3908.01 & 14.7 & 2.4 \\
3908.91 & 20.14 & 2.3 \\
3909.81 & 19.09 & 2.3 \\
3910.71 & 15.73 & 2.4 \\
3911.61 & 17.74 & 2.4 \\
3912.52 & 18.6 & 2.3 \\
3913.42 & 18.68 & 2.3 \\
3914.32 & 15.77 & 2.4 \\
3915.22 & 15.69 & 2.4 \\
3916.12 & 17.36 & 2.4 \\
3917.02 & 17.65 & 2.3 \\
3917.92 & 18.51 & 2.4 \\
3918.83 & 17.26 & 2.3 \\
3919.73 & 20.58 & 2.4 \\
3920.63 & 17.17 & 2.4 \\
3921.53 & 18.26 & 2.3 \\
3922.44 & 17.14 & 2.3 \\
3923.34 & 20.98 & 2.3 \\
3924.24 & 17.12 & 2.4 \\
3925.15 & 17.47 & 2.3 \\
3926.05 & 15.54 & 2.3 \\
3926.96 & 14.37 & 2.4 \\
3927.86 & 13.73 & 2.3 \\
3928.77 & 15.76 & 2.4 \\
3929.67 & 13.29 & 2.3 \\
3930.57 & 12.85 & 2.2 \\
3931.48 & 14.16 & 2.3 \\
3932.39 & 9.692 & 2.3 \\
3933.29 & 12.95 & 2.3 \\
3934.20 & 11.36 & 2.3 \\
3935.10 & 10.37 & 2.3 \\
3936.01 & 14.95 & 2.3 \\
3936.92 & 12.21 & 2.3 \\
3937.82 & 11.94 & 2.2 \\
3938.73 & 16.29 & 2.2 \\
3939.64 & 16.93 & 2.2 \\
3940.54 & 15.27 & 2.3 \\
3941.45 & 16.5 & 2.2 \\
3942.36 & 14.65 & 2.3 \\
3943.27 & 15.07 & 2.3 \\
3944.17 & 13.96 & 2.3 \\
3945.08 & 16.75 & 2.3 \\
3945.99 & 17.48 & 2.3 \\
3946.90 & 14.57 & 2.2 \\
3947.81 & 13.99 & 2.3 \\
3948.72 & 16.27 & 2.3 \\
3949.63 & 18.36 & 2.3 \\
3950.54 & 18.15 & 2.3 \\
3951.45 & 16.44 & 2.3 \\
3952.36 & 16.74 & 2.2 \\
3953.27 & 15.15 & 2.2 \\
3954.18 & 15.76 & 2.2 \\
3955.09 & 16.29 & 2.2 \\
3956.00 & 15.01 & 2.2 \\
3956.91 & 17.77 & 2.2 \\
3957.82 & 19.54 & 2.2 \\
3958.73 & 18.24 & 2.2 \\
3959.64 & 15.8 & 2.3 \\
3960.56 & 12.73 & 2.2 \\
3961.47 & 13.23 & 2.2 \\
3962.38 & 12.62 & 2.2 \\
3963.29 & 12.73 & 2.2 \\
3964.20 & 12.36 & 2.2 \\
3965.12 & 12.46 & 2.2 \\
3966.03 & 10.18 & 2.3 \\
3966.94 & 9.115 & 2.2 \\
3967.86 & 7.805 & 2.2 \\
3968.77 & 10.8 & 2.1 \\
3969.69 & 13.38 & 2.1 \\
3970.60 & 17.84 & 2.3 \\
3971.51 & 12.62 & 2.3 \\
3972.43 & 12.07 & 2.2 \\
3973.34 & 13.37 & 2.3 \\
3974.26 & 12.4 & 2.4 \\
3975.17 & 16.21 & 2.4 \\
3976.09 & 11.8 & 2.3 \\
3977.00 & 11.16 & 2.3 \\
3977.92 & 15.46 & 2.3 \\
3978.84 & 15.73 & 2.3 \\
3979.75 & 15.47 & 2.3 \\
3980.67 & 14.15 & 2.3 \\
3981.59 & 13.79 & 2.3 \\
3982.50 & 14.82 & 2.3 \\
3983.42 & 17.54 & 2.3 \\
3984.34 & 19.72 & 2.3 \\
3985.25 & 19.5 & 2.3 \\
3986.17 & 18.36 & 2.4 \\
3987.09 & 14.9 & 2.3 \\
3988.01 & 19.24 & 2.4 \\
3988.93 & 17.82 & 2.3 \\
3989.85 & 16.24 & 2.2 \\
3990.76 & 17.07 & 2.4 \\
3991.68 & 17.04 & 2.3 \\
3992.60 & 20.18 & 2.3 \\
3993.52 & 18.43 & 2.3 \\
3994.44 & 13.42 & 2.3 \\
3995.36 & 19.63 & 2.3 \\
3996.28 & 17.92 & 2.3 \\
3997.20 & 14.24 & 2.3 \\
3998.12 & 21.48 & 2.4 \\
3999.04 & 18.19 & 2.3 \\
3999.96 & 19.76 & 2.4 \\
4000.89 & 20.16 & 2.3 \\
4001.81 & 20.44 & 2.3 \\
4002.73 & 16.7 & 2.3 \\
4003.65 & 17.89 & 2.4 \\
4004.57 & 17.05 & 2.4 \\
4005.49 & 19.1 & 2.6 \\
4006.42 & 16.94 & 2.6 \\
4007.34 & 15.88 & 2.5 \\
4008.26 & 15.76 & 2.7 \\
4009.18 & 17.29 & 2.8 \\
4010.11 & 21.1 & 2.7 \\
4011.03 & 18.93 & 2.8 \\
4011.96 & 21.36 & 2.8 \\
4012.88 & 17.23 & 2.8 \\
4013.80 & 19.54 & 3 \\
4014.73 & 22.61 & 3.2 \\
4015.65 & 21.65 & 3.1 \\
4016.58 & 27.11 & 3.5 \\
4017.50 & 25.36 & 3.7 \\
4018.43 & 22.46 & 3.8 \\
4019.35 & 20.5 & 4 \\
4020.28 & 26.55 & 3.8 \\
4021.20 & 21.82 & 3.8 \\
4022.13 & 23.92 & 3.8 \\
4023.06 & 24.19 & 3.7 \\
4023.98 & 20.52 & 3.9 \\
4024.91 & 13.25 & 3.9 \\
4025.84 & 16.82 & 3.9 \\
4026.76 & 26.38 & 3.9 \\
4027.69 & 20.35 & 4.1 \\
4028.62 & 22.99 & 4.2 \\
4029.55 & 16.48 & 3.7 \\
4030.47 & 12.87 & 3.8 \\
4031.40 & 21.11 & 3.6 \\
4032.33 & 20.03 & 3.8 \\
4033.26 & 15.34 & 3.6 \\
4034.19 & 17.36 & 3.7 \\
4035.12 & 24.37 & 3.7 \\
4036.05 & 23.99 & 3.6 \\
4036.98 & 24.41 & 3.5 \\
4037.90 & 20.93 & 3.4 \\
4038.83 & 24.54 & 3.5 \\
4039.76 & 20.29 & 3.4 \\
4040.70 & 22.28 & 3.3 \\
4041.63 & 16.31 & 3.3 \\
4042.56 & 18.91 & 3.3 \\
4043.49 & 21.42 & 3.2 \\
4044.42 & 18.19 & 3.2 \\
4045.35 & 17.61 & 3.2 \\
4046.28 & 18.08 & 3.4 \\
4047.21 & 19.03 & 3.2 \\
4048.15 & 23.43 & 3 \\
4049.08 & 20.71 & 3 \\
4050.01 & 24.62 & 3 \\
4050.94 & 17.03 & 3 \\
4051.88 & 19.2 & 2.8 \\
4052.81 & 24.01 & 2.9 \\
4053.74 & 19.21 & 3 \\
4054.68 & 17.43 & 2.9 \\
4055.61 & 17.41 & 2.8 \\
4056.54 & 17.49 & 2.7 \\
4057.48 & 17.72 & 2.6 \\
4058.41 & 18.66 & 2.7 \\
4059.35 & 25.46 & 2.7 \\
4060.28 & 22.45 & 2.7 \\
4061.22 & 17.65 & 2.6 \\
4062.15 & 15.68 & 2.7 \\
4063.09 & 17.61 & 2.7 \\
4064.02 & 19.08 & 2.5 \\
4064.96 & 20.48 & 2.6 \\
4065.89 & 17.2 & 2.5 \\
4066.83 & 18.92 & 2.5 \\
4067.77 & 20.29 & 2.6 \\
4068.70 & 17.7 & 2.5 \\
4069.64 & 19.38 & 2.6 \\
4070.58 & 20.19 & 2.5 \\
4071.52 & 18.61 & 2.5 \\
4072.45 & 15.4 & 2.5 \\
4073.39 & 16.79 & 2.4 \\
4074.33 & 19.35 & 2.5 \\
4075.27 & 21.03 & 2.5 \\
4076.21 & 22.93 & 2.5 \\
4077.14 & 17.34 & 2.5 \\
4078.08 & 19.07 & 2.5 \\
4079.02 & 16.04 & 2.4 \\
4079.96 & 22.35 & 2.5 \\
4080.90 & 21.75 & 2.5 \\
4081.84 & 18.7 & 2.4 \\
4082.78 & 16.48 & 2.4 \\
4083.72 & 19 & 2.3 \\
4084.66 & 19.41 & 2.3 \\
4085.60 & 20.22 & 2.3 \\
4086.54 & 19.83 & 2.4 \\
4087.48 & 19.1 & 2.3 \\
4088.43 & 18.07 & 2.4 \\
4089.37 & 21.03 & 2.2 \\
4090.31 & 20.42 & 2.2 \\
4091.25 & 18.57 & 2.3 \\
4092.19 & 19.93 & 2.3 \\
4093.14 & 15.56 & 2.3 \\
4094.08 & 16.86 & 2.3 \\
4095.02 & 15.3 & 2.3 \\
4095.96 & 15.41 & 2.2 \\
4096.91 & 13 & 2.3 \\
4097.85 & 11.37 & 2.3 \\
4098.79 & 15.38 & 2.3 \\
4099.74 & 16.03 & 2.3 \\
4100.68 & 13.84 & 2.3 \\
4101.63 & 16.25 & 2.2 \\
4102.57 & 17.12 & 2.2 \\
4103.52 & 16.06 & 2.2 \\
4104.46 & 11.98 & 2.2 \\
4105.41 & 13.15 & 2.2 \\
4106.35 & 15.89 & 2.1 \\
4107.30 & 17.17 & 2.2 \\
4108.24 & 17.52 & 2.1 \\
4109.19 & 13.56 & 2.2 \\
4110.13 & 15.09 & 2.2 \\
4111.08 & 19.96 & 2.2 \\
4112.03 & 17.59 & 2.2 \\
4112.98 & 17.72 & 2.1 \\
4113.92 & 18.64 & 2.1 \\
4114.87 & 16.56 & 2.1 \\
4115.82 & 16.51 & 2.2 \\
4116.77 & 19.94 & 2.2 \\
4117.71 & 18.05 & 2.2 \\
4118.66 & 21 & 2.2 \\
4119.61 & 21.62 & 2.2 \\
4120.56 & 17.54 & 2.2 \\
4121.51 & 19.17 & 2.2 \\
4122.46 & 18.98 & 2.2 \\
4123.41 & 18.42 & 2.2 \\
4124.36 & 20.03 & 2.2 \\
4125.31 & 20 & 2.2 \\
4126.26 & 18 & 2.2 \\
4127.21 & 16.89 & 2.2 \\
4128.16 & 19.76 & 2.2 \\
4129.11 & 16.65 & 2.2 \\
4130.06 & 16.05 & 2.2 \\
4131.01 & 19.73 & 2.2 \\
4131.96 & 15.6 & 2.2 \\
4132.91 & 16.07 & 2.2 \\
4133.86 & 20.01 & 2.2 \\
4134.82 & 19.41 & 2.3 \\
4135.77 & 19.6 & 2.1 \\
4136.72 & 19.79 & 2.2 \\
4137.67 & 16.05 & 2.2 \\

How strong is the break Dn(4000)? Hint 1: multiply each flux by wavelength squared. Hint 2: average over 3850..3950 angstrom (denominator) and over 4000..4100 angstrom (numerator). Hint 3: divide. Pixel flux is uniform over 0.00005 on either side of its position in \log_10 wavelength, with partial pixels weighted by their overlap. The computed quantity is 1.31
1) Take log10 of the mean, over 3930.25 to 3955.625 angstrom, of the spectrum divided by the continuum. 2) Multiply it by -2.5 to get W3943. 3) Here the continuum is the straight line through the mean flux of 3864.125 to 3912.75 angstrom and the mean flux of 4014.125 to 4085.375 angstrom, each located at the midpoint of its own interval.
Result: 0.16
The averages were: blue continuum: 15.8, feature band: 14.8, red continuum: 20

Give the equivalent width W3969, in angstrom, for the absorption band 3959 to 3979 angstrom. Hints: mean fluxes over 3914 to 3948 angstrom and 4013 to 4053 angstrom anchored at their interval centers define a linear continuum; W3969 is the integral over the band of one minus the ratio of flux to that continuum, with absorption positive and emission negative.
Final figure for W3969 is 5.30 angstrom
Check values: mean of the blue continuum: 15.4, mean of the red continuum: 20.8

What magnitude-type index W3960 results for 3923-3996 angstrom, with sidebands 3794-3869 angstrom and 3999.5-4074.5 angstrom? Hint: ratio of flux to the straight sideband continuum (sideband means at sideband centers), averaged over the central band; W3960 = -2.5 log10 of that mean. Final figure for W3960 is 0.20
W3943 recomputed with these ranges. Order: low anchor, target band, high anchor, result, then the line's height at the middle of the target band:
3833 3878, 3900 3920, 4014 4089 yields -0.04 mag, 16.6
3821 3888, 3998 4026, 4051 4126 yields -0.18 mag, 17.1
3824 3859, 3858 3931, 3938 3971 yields -0.13 mag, 14.3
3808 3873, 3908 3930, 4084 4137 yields -0.08 mag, 15.9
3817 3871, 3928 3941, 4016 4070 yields 0.28 mag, 17.4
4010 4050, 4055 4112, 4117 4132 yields 0.10 mag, 19.6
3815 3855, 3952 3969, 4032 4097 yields 0.20 mag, 16.8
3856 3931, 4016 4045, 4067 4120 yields -0.21 mag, 17.2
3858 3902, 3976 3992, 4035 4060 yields 0.15 mag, 18.6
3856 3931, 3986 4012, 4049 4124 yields -0.04 mag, 17.3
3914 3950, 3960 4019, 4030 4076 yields 0.06 mag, 17.4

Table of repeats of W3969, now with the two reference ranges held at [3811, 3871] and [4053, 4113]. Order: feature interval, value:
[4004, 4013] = -0.6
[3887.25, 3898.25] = 1.0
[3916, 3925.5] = -1.3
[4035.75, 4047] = -2.0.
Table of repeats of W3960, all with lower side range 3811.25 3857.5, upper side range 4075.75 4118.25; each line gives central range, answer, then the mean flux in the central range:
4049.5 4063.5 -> -0.15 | 19.5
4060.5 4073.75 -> -0.08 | 18.3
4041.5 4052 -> -0.17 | 19.7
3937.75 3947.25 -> 0.01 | 15.5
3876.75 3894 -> 0.05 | 14.3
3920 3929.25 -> -0.09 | 16.8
